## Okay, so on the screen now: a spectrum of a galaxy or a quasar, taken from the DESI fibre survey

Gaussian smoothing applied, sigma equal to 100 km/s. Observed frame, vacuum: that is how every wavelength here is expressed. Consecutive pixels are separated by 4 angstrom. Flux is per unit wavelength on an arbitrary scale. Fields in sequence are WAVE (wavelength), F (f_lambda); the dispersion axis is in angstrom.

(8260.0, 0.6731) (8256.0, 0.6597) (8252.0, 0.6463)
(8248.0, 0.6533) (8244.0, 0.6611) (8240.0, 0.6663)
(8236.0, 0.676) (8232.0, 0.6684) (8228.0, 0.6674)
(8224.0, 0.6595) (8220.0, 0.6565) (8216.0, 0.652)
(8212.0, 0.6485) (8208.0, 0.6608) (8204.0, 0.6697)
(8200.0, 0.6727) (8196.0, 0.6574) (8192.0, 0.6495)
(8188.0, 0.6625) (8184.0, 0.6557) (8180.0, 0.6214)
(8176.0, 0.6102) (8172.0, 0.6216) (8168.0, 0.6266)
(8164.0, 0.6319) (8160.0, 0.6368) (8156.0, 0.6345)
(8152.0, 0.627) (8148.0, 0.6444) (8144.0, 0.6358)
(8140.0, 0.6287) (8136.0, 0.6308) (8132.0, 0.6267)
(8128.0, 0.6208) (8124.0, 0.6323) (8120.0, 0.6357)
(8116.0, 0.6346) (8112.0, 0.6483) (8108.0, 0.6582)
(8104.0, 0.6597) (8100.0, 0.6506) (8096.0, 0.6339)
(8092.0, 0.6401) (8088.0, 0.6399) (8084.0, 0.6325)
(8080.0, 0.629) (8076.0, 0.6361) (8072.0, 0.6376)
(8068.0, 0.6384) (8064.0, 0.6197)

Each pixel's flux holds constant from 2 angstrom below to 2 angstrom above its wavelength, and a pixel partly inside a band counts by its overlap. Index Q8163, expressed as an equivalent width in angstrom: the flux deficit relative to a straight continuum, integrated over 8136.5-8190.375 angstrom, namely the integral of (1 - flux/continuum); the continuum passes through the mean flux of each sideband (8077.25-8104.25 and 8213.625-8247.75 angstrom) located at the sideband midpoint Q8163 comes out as 1.48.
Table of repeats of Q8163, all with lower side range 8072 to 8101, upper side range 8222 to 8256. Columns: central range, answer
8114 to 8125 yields 0.14 angstrom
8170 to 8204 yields 0.43 angstrom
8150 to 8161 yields 0.27 angstrom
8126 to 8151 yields 0.56 angstrom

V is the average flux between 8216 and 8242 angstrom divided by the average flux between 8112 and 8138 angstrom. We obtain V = 1.05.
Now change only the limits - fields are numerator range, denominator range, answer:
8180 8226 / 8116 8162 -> 1.04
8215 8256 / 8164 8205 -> 1.03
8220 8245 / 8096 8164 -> 1.04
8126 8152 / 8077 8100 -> 0.99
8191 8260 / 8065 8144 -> 1.04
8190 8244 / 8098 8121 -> 1.02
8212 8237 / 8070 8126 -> 1.03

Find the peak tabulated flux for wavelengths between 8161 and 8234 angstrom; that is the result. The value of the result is 0.6727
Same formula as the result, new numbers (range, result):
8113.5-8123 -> 0.6357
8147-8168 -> 0.6444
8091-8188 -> 0.6625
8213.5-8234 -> 0.6684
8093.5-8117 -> 0.6597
